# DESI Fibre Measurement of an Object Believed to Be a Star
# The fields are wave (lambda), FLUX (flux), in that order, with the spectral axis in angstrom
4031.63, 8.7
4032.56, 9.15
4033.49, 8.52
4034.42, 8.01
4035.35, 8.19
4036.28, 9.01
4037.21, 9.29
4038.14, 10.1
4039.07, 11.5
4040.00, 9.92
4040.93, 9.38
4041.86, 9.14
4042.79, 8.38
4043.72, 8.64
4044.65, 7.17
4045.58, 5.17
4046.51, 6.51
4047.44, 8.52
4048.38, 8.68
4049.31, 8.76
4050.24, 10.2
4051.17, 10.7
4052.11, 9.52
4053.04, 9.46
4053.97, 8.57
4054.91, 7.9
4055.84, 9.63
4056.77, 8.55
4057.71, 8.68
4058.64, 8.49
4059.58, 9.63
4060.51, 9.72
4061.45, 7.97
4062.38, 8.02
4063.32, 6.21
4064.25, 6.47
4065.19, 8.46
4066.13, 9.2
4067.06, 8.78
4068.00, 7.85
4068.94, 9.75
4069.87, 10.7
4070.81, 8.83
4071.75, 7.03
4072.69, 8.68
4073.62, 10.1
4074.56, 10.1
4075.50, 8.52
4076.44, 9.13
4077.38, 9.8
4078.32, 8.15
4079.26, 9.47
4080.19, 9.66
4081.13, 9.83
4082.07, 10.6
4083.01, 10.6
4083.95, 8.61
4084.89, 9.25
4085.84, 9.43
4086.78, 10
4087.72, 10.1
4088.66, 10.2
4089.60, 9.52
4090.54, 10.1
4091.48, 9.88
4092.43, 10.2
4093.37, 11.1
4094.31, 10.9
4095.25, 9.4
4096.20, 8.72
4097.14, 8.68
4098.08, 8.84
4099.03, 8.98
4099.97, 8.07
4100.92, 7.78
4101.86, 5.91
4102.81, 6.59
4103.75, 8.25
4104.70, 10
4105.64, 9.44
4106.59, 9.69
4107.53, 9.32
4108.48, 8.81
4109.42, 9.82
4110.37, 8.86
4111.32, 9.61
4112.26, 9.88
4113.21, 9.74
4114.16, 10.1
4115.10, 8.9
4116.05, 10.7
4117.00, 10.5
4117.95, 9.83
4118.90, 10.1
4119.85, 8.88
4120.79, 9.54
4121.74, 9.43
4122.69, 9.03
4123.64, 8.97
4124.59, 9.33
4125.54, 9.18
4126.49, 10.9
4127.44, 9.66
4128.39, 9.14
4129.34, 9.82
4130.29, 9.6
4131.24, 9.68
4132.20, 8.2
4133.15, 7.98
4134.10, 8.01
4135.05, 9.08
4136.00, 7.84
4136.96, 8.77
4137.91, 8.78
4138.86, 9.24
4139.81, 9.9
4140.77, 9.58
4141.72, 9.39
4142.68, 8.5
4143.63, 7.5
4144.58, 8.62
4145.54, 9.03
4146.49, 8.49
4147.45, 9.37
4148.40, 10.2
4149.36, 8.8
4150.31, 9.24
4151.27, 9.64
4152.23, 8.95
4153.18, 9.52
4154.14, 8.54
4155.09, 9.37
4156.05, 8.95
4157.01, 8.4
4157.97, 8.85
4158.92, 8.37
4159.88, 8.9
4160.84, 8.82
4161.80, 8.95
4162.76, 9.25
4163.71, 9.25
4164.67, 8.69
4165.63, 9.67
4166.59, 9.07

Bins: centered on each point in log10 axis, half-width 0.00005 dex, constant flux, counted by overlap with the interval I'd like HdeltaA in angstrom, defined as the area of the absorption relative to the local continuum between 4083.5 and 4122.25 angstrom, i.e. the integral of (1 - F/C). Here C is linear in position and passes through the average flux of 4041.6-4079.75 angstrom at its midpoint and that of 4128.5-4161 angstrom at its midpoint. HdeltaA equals -2.4 angstrom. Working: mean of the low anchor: 8.67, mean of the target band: 9.36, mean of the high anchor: 8.94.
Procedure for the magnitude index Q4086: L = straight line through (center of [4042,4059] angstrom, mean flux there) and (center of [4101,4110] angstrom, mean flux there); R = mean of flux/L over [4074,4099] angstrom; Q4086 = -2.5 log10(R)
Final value -0.124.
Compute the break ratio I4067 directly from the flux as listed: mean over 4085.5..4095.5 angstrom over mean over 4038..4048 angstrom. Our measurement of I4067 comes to 1.18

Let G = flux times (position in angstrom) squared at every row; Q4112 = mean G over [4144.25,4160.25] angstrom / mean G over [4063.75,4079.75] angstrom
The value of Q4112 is 1.06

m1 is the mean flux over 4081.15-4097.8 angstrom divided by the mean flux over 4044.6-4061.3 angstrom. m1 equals 1.1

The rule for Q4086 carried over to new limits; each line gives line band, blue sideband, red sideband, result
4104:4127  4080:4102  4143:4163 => -0.038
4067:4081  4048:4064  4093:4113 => -0.029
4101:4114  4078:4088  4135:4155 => 0.055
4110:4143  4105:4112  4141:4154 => -0.013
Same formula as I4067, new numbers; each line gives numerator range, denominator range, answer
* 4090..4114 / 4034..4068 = 1.06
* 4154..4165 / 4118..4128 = 0.93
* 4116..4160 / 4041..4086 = 1.04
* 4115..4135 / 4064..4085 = 1.03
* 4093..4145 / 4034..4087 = 1.03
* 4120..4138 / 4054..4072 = 1.07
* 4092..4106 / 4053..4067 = 1.05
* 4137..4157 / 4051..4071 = 1.04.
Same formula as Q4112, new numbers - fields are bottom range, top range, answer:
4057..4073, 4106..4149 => 1.13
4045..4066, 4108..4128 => 1.17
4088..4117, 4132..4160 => 0.98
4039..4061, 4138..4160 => 1.07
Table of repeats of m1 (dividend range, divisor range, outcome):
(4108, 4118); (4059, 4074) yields 1.13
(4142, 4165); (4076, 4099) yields 0.92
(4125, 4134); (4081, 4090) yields 0.95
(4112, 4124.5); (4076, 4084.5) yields 1.01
